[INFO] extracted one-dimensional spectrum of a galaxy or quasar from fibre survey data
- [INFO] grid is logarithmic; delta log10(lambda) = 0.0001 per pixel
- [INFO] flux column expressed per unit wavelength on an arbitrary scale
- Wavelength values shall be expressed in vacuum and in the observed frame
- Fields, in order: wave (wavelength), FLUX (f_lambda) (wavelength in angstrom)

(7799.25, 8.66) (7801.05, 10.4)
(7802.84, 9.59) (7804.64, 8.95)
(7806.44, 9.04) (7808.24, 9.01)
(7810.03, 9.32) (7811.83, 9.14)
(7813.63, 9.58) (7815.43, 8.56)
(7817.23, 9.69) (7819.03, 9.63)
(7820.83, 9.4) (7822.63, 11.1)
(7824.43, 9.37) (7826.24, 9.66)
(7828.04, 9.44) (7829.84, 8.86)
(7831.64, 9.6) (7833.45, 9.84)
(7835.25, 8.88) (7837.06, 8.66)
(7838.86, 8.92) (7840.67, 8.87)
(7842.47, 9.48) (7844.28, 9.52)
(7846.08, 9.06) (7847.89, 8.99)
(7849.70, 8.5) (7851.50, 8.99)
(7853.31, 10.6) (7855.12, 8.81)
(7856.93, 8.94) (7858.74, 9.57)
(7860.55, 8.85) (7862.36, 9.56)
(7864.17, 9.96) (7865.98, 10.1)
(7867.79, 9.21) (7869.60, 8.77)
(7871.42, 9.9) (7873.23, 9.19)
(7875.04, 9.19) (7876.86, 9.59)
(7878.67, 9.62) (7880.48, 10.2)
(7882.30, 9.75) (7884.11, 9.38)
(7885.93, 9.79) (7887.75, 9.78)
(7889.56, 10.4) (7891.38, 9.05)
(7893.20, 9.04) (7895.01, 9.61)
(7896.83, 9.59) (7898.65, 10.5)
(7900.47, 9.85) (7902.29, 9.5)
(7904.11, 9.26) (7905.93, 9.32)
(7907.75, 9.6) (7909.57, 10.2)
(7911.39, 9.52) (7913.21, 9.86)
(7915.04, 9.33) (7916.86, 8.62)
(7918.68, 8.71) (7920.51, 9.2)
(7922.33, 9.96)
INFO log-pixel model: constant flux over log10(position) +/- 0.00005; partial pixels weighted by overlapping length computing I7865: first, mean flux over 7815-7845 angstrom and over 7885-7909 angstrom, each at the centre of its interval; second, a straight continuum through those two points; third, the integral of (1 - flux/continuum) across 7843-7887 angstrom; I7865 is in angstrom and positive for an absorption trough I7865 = 0.5 angstrom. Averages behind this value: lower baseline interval 9.39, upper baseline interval 9.64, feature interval 9.42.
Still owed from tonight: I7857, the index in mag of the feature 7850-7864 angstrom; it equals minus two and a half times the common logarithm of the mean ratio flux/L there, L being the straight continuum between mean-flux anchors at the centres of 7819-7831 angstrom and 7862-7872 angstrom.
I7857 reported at 0.03 mag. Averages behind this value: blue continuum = 9.64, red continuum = 9.57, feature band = 9.33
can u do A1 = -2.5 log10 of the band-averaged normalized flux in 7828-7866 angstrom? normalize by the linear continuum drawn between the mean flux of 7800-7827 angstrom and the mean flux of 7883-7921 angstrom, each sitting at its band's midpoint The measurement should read 0.03 mag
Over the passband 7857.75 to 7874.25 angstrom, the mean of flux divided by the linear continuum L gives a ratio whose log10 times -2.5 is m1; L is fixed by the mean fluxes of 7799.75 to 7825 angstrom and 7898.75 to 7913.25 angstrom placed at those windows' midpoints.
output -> 0.02 mag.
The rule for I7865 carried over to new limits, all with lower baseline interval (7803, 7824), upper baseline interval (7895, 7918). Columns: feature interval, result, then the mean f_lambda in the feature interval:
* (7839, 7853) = 0.5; 9.12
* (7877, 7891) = -0.4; 9.8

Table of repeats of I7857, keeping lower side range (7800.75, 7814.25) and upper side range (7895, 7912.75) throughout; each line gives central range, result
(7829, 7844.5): 0.03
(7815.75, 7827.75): -0.04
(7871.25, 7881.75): 0.00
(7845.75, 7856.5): 0.04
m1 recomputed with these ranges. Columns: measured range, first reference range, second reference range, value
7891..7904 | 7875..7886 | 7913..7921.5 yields -0.02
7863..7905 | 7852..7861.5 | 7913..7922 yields -0.04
